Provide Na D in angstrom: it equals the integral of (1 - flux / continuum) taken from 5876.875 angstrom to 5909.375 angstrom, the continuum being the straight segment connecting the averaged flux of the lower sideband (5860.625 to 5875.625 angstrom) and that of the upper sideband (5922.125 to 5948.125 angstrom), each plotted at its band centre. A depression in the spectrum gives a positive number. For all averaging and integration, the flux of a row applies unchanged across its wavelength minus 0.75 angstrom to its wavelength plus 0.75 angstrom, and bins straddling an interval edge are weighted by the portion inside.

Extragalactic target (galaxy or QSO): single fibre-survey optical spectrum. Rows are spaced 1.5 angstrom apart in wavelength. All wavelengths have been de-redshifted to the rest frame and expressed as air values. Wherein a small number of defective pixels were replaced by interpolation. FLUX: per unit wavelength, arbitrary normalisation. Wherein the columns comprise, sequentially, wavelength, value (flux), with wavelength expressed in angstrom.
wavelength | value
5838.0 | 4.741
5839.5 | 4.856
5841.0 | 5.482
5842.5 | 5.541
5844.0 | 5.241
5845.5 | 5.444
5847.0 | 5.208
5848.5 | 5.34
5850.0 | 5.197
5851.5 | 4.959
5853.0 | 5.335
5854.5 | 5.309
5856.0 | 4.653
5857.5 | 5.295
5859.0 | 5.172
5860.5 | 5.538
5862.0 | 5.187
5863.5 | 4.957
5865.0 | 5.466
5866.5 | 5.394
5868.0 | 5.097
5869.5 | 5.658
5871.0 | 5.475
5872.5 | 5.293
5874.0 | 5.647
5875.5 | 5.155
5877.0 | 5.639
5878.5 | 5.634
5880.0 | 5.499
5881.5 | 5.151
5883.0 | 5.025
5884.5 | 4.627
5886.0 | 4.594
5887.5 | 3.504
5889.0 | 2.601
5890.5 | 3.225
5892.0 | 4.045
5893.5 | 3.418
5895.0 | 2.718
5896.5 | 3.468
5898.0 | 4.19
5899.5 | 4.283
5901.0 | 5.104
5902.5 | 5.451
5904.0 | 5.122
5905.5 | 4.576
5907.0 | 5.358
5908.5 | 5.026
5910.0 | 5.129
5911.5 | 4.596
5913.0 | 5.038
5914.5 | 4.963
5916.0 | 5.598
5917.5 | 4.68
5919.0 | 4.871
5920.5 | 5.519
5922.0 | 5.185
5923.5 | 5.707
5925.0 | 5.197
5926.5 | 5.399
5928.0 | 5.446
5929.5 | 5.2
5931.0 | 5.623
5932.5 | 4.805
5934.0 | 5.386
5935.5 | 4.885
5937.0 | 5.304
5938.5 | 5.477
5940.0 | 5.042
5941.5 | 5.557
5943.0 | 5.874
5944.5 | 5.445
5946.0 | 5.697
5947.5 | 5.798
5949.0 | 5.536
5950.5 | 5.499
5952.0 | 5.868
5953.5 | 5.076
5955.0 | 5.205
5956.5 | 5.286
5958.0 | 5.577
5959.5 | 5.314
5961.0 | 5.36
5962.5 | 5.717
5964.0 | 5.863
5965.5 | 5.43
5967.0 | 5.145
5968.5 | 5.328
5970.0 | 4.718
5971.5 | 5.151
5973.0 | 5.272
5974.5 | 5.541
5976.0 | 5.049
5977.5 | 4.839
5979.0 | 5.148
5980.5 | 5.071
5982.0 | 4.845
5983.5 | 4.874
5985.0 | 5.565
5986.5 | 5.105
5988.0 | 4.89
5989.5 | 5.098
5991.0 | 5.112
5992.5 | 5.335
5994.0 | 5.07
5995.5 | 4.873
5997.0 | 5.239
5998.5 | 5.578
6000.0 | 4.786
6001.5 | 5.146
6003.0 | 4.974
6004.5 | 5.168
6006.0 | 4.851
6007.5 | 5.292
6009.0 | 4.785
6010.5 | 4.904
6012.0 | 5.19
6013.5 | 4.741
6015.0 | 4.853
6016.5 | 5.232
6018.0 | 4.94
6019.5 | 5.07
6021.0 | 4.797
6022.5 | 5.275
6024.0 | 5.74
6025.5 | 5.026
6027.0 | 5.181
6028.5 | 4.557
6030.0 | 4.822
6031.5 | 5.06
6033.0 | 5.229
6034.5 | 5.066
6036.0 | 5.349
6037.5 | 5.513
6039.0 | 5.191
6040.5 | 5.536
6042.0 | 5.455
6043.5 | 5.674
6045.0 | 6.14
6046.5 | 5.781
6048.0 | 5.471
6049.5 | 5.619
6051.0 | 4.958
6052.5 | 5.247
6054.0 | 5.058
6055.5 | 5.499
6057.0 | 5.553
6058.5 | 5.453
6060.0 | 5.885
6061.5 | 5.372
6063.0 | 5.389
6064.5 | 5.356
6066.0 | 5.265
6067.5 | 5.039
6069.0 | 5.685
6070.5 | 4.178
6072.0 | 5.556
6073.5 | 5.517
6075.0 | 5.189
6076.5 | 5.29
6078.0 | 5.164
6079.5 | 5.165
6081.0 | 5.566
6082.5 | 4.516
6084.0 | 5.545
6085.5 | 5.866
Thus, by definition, 5.6 angstrom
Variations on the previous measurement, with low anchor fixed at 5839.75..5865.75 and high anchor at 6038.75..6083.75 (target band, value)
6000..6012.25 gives 0.7 angstrom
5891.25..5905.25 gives 2.8 angstrom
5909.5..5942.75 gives 0.4 angstrom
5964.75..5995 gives 1.1 angstrom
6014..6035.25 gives 1.1 angstrom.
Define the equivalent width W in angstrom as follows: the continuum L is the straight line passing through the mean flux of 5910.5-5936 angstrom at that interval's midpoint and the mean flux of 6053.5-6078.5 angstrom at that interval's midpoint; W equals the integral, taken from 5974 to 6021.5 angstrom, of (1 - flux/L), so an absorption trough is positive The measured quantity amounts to 1.8 angstrom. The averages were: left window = 5.18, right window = 5.32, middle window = 5.06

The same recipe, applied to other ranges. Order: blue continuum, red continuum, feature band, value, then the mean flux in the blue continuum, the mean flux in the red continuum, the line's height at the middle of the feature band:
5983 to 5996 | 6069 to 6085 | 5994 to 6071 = -0.92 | 5.11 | 5.2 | 5.16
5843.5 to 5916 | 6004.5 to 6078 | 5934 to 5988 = -2.76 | 4.88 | 5.24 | 5.06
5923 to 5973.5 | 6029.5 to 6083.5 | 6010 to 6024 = 0.81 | 5.39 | 5.33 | 5.35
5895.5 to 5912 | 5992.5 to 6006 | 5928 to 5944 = -1.55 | 4.73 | 5.1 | 4.85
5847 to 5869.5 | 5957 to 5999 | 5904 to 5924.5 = 0.48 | 5.22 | 5.22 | 5.22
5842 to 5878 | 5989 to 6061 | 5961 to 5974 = -0.22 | 5.3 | 5.22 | 5.25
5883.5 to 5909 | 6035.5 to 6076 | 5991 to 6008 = -0.48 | 4.19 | 5.4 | 4.98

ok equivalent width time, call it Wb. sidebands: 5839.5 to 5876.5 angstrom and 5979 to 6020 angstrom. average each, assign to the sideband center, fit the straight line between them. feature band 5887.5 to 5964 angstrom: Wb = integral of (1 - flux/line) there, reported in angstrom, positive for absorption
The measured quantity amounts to 2.5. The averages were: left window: 5.29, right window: 5.06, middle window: 5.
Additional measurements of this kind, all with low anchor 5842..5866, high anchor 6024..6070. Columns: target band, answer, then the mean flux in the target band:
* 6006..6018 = 0.8 angstrom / 4.99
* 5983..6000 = 0.5 angstrom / 5.15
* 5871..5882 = -0.4 angstrom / 5.44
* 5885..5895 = 3.3 angstrom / 3.53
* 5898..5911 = 0.8 angstrom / 4.95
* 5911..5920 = 0.5 angstrom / 4.98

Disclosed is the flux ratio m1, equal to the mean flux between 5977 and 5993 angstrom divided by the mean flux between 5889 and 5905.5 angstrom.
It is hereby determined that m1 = 1.25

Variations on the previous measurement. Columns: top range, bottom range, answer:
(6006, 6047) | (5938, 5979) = 0.96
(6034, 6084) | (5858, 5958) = 1.06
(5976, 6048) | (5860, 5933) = 1.05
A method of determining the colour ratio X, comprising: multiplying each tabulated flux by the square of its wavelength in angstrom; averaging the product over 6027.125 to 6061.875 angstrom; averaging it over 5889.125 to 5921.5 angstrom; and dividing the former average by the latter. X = 1.23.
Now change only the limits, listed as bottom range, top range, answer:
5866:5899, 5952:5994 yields 1.18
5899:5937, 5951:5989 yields 1.04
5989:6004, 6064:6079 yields 1.04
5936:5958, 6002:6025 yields 0.94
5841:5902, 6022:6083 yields 1.16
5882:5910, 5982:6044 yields 1.25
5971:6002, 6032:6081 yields 1.07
